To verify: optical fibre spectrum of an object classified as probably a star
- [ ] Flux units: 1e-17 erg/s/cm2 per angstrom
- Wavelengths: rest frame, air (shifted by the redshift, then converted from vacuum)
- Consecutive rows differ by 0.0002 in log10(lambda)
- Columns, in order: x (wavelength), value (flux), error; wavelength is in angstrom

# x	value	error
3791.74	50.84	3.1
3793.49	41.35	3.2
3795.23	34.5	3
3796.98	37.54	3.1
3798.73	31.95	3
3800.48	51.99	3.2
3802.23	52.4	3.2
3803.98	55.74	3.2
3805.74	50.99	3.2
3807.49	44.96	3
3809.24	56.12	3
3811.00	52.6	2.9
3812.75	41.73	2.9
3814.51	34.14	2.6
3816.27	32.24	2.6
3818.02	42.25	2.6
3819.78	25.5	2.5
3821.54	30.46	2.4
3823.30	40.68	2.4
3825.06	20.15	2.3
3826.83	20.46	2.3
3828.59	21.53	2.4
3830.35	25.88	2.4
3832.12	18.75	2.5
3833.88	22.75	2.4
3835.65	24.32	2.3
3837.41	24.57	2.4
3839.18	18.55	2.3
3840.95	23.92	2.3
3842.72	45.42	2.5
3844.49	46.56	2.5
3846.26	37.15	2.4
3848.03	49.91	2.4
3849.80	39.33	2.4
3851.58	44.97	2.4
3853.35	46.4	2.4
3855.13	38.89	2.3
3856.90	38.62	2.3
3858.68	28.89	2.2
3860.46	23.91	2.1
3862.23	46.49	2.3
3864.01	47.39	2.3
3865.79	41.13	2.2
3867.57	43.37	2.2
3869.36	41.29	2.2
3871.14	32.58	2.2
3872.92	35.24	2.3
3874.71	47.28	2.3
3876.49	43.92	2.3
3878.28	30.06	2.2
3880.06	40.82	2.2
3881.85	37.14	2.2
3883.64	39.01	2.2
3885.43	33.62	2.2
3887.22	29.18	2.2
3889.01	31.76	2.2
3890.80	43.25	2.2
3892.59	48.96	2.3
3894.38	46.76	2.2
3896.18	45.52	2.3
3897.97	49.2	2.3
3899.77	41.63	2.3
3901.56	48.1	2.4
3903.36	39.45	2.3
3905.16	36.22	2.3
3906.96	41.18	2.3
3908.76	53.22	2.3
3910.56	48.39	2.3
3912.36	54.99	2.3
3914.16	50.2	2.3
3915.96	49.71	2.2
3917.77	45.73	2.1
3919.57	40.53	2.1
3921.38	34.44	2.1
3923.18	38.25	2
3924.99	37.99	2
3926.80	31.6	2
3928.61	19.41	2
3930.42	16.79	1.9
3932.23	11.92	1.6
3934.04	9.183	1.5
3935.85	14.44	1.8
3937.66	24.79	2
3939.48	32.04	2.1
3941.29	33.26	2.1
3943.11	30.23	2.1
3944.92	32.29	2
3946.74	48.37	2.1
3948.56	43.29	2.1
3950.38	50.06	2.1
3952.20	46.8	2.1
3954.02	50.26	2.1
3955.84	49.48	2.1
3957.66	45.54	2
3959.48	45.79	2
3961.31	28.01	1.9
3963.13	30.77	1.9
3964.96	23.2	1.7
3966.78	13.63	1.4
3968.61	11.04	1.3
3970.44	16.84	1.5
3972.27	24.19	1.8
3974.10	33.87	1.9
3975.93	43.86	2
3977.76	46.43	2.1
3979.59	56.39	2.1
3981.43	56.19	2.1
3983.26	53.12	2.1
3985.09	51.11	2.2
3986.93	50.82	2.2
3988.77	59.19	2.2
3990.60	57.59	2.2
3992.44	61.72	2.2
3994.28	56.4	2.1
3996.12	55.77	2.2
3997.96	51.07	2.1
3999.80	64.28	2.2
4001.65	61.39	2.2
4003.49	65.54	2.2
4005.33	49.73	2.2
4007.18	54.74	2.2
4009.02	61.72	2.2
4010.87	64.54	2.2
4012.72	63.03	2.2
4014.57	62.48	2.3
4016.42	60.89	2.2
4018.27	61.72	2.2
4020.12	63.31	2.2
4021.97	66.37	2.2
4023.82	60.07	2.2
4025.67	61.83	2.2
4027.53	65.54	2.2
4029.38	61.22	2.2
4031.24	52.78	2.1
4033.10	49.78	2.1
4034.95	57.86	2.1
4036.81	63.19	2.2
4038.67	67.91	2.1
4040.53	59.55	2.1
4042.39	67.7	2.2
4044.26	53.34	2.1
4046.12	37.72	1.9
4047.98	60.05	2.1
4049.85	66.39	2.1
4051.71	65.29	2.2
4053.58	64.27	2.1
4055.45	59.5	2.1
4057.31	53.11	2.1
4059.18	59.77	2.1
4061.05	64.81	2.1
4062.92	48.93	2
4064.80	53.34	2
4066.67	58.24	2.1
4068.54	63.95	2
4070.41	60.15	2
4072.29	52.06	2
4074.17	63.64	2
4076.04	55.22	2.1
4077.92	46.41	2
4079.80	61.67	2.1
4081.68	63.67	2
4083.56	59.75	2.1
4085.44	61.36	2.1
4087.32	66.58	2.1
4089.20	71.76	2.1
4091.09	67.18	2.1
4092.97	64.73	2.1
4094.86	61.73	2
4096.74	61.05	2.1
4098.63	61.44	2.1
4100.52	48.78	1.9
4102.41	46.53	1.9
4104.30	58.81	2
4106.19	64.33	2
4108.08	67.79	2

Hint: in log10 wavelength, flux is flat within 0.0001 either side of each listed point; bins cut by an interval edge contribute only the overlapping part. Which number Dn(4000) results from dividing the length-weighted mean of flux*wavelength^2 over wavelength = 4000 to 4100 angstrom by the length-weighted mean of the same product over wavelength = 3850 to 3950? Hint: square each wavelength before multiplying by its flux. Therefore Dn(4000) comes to 1.7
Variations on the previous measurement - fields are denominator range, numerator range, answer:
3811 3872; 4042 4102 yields 1.93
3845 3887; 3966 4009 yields 1.30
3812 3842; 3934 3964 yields 1.43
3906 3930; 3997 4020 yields 1.52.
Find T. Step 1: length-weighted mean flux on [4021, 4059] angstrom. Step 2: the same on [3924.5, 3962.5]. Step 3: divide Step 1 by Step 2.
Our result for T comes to 1.8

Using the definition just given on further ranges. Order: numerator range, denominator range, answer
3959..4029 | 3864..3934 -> 1.29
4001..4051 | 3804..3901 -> 1.61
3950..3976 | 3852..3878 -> 0.85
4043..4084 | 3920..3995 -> 1.56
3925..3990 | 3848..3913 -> 0.86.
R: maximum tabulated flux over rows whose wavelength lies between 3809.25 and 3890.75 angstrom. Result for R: 52.6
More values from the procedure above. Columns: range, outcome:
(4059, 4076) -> 64.81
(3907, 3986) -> 56.39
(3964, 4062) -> 67.91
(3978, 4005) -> 65.54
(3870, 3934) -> 54.99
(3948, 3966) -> 50.26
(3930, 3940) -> 32.04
